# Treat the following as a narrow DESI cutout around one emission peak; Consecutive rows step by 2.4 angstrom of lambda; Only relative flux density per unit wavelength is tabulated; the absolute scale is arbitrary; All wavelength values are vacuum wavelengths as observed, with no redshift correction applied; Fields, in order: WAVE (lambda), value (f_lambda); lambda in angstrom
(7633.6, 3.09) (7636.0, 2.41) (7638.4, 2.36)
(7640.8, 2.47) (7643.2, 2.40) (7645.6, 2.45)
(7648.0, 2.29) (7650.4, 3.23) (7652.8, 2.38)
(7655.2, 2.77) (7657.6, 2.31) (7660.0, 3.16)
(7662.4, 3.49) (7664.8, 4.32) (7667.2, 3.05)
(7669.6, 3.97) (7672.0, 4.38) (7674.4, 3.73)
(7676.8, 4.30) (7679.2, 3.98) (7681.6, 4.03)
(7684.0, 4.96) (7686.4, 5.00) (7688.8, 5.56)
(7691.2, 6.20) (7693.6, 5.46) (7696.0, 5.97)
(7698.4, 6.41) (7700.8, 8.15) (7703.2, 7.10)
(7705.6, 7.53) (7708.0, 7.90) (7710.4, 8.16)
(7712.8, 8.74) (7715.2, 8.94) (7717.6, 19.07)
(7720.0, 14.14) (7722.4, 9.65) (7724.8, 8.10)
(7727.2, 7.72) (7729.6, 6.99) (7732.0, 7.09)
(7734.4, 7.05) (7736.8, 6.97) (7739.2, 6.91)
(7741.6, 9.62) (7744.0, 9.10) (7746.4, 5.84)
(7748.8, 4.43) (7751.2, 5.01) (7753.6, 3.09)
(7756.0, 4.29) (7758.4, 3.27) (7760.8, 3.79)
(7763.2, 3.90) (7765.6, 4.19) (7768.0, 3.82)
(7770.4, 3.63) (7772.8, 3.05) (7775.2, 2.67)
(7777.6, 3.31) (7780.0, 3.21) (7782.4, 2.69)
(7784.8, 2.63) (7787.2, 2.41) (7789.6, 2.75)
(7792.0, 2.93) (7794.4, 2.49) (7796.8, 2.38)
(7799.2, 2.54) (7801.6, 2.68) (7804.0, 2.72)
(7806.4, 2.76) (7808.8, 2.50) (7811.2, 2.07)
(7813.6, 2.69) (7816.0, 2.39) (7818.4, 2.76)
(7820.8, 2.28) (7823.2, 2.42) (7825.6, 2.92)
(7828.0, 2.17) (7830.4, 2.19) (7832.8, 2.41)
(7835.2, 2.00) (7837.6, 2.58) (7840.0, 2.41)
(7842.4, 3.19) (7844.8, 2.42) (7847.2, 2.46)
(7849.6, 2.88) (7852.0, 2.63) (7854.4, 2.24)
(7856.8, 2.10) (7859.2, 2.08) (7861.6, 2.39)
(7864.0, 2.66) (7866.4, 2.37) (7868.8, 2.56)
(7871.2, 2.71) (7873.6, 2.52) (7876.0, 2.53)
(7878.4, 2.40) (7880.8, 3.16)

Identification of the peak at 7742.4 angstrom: [N II] 6583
